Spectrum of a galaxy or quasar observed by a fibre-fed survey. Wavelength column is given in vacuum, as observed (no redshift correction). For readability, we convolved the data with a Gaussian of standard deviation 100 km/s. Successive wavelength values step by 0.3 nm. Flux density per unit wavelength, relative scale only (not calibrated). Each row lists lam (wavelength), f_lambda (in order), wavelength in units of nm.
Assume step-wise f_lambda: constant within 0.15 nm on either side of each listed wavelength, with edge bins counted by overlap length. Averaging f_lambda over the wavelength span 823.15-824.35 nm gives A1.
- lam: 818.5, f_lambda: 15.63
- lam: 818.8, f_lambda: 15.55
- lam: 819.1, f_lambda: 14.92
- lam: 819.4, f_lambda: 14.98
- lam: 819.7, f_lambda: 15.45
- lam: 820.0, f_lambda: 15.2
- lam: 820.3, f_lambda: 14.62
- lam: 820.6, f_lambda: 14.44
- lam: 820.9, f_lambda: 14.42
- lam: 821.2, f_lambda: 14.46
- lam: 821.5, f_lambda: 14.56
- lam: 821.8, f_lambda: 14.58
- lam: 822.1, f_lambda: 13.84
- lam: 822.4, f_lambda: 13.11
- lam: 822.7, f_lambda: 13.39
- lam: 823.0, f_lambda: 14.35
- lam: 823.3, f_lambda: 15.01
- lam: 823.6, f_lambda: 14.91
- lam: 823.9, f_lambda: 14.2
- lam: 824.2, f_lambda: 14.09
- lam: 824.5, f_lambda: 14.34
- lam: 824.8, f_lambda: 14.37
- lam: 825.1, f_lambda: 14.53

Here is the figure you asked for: 14.6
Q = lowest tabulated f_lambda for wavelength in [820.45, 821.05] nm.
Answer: 14.42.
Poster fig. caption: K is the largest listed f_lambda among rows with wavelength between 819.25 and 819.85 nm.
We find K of 15.45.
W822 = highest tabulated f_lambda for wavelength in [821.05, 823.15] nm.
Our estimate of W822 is 14.58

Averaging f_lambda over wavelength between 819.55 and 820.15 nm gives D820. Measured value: 15.3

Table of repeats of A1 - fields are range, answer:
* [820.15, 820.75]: 14.5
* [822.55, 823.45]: 14.2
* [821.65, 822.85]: 13.7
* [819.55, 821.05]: 14.8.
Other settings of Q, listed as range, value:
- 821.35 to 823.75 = 13.11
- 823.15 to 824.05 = 14.2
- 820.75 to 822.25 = 13.84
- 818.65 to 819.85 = 14.92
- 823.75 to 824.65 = 14.09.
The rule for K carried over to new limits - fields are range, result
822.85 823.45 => 15.01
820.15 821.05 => 14.62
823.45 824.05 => 14.91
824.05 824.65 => 14.34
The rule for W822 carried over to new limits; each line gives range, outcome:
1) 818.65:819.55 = 15.55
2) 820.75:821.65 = 14.56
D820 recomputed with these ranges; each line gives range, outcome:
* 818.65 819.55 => 15.1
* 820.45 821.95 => 14.5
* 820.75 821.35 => 14.4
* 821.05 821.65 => 14.5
